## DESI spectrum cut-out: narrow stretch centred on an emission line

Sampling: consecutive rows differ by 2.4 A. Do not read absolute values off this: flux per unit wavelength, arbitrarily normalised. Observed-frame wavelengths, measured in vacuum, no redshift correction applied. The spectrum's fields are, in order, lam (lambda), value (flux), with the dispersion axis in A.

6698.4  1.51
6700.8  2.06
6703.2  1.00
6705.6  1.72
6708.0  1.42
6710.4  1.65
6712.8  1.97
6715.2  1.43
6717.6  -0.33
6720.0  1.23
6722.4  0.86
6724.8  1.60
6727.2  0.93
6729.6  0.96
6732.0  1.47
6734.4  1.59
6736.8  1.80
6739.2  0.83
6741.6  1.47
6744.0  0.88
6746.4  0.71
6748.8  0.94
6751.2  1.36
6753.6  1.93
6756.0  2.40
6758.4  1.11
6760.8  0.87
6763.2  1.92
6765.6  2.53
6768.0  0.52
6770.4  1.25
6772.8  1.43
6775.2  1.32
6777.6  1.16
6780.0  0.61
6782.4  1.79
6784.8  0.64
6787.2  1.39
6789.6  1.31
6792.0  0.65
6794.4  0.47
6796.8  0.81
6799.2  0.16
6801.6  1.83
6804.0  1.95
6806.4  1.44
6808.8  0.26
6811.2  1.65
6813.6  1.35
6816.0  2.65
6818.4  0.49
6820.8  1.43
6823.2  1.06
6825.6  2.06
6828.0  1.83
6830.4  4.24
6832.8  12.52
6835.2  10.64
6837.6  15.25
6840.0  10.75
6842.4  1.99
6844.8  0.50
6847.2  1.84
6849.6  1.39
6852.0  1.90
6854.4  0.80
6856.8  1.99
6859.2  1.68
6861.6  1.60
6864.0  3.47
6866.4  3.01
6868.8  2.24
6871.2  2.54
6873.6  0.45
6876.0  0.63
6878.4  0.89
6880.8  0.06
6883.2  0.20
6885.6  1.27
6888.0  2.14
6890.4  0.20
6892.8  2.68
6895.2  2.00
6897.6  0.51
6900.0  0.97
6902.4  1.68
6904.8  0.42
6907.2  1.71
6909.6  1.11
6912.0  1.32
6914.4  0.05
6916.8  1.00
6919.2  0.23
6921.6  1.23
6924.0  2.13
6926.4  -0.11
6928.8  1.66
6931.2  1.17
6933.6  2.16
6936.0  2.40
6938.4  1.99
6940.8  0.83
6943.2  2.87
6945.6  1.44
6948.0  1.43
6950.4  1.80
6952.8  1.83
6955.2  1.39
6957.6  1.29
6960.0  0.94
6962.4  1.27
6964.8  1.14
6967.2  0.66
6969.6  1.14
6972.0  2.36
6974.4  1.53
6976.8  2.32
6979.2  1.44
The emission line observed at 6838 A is [O II]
